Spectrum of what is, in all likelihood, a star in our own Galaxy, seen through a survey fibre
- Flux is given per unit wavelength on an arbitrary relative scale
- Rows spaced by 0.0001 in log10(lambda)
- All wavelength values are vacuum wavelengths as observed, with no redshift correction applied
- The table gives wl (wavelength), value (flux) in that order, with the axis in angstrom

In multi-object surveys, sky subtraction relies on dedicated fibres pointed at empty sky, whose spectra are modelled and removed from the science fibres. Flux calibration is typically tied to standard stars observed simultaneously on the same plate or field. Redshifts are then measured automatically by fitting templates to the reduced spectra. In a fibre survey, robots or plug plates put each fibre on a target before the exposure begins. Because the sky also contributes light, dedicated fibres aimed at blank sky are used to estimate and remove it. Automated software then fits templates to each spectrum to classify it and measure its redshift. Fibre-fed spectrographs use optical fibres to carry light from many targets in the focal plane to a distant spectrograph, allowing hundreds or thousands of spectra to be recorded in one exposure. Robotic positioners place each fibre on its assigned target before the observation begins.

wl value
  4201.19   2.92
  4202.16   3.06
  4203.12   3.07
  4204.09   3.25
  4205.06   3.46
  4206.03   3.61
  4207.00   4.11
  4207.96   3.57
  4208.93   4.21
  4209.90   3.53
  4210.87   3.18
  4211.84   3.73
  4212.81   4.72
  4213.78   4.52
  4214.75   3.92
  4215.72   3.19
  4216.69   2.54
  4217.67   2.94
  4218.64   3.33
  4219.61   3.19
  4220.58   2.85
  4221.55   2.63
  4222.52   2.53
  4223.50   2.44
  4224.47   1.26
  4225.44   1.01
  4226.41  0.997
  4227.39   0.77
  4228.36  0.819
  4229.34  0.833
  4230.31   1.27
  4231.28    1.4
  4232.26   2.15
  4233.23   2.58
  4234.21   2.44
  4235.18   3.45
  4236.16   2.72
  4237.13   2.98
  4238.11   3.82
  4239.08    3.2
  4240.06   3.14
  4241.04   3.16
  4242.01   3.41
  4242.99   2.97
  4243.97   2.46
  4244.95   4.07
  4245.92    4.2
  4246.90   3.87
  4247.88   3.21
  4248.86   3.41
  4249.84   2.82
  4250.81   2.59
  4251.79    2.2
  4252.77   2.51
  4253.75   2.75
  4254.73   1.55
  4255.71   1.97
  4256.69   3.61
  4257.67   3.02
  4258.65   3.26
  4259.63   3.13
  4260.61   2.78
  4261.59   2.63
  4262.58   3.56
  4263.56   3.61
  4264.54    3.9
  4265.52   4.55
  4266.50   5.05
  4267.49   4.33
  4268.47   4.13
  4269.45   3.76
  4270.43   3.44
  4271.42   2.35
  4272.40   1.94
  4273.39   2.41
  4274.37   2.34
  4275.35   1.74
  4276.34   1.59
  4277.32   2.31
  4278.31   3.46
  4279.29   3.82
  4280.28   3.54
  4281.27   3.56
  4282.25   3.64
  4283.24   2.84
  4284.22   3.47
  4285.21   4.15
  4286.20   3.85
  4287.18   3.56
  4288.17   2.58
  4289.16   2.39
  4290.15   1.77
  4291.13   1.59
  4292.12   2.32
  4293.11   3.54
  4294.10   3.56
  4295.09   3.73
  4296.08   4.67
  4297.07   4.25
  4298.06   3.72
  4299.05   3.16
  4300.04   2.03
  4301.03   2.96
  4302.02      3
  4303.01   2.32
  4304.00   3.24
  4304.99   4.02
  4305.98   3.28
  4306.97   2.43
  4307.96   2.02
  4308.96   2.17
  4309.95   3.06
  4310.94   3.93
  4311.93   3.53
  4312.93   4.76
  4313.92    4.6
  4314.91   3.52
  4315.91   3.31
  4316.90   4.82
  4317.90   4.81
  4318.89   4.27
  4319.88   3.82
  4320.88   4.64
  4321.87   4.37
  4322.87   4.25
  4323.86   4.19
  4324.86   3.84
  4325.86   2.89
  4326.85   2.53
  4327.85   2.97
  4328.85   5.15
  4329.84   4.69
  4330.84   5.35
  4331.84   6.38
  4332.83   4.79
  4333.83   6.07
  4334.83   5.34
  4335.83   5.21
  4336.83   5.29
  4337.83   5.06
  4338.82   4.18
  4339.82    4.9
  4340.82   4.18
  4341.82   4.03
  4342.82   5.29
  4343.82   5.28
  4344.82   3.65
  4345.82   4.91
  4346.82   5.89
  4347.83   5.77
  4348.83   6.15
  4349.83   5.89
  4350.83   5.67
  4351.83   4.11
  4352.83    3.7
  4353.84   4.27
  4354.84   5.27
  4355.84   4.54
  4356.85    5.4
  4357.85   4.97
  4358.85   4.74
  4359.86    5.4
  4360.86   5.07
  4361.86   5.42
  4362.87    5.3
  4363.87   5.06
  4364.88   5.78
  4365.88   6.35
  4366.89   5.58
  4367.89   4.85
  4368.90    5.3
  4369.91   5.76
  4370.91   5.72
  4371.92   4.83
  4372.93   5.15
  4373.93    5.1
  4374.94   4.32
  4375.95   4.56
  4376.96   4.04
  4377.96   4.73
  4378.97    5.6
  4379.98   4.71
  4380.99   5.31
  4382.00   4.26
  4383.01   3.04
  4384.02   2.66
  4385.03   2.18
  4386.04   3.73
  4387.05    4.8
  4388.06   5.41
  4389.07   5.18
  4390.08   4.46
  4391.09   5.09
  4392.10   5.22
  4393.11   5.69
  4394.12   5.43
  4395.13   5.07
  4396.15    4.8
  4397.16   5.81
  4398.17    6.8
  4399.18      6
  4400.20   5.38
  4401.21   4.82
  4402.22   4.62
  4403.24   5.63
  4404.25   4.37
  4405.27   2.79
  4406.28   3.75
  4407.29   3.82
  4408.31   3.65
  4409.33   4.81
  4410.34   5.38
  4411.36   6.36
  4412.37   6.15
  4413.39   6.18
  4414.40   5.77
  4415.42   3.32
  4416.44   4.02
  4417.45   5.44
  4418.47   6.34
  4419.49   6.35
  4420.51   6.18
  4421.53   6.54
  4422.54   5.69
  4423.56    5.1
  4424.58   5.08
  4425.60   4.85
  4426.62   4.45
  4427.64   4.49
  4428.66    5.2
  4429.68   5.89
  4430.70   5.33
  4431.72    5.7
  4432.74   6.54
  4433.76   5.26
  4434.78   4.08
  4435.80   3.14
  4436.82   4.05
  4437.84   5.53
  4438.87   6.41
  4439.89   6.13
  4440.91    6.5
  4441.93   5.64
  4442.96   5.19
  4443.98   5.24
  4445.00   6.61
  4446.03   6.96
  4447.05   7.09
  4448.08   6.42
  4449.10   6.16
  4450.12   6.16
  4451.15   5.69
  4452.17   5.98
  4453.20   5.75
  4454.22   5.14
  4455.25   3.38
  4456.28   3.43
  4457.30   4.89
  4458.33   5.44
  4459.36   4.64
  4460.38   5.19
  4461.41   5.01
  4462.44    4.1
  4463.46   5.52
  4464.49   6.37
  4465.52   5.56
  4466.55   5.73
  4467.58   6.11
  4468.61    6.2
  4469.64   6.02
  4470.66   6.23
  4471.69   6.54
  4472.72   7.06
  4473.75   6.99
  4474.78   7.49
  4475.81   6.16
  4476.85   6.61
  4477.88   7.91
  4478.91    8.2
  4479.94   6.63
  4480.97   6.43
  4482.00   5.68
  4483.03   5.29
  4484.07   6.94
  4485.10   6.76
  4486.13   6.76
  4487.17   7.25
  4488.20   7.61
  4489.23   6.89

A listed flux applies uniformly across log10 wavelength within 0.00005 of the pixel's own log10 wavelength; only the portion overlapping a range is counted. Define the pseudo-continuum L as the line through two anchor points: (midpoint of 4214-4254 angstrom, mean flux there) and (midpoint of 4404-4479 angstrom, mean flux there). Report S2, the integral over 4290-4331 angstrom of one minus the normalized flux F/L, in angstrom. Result 1.88 angstrom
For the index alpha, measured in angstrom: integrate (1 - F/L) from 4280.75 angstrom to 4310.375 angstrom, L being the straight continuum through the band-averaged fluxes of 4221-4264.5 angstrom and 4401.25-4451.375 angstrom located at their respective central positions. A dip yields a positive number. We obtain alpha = 2.7 angstrom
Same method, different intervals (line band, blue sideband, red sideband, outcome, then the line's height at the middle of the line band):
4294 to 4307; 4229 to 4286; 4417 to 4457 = 1.0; 3.62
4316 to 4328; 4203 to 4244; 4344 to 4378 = 1.3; 4.46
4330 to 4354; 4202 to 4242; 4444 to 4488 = -3.5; 4.42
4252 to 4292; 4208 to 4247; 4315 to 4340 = 5.7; 3.56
